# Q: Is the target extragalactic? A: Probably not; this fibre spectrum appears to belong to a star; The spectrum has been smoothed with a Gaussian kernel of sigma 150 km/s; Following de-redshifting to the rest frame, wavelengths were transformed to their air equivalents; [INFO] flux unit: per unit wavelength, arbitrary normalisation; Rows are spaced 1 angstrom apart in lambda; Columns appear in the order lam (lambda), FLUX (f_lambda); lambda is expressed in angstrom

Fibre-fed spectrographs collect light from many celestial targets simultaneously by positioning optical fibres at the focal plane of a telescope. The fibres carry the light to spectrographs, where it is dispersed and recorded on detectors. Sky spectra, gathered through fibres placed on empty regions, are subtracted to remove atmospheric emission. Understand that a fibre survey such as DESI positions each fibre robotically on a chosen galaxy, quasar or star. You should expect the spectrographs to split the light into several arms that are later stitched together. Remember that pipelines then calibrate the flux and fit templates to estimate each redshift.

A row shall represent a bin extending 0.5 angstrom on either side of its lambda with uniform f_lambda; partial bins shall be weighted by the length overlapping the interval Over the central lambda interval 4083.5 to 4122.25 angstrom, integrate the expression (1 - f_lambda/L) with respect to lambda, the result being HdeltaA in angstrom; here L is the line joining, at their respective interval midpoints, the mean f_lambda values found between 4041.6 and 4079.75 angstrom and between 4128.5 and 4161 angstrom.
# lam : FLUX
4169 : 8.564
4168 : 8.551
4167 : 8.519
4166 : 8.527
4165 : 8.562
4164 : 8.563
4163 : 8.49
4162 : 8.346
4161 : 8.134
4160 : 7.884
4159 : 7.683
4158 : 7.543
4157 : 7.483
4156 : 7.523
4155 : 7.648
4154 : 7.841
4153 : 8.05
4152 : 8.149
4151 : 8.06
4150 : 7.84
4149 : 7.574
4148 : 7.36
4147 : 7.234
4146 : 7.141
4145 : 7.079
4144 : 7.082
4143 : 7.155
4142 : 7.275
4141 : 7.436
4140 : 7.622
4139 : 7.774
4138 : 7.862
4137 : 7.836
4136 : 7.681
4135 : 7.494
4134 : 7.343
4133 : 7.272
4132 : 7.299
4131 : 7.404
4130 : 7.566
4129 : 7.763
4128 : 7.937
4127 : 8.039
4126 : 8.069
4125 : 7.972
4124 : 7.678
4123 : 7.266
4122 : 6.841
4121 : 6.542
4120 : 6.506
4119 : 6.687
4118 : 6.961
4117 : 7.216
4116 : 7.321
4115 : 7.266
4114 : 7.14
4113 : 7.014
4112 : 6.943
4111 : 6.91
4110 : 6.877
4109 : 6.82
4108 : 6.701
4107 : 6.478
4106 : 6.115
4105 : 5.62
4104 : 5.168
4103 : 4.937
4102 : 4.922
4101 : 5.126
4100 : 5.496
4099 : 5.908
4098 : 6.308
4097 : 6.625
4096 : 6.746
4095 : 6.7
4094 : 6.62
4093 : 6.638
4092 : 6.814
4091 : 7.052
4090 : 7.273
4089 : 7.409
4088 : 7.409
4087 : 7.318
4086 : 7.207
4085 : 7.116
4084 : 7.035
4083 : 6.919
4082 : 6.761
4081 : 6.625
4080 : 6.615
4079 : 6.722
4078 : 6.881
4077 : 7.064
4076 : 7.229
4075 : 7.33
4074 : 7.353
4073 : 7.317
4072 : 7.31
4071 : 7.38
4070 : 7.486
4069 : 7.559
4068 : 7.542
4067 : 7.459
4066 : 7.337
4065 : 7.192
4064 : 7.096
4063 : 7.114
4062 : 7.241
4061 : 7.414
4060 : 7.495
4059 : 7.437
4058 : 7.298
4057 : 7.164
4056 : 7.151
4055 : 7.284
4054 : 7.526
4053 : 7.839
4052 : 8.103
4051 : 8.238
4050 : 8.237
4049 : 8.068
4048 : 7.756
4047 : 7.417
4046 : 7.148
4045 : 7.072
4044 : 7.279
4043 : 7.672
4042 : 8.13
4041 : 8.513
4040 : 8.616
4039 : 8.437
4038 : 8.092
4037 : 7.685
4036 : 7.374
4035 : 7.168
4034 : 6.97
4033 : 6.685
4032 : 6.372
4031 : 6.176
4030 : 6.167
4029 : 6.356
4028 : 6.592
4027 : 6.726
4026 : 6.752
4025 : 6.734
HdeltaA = 4.6 angstrom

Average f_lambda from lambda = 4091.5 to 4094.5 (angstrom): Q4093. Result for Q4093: 6.69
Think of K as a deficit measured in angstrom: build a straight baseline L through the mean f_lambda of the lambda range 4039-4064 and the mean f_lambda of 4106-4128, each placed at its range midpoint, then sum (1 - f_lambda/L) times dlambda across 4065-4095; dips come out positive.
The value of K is 1.1 angstrom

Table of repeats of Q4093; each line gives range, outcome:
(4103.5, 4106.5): 5.63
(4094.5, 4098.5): 6.59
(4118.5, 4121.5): 6.58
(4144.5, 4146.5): 7.11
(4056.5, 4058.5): 7.23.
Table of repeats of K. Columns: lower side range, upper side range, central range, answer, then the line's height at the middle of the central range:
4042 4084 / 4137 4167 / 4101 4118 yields 2.5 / 7.57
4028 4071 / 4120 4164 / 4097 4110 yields 2.9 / 7.53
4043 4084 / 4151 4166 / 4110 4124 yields 1.3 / 7.72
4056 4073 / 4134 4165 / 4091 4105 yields 2.7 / 7.48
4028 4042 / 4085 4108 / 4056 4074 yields -1.3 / 6.84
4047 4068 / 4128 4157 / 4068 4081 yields 0.6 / 7.53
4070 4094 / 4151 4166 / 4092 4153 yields 4.6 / 7.57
